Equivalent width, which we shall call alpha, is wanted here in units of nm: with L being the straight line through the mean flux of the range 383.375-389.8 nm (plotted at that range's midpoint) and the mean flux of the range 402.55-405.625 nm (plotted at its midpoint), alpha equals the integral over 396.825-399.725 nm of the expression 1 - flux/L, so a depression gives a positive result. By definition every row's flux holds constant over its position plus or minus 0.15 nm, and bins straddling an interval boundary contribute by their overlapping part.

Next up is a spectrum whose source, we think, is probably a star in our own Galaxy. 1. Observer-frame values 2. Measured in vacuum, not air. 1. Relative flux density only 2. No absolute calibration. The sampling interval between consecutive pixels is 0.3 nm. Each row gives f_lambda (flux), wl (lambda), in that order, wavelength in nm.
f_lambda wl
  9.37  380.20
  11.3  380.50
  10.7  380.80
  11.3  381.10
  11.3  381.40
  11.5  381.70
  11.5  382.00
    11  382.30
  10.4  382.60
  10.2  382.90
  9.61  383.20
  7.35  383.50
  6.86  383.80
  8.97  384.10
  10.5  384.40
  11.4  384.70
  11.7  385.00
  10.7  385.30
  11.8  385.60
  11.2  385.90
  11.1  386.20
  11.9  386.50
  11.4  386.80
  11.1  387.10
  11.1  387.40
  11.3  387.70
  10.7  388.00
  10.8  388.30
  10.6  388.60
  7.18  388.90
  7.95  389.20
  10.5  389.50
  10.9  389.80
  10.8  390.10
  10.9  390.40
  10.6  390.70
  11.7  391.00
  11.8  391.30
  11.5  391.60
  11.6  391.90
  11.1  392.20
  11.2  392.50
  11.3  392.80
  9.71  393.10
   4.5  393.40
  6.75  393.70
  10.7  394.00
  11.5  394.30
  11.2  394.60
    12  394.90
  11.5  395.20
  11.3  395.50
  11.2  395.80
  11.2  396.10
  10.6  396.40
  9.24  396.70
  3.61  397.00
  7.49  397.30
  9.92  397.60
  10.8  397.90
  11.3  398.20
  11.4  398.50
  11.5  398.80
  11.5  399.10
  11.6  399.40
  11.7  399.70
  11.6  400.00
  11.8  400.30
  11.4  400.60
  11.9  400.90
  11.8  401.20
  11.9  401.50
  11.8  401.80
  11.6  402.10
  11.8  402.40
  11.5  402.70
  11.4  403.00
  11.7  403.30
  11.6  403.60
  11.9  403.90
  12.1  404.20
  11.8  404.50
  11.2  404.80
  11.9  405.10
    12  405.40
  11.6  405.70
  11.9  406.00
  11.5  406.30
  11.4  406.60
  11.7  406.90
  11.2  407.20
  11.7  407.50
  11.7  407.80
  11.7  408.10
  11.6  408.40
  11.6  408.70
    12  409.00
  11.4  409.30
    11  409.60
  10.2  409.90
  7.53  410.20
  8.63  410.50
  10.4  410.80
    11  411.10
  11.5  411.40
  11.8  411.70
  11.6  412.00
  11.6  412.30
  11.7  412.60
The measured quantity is 0.32 nm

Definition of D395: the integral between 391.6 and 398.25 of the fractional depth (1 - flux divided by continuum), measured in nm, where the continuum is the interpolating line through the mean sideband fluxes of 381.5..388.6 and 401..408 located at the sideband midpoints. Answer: 0.69 nm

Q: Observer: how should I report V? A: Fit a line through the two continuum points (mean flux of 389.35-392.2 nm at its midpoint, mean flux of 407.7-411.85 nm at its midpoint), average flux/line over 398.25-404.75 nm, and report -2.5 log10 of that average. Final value -0.07 mag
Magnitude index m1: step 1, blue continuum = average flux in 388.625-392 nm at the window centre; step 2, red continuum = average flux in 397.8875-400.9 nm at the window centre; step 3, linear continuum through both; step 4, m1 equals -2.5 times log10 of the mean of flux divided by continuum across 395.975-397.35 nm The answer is 0.31 mag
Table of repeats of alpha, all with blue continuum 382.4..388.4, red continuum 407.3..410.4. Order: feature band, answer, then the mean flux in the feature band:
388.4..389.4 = 0.170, 8.78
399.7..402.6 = -0.237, 11.7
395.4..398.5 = 0.297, 9.72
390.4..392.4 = -0.133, 11.3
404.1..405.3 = -0.091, 11.7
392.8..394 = 0.302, 7.99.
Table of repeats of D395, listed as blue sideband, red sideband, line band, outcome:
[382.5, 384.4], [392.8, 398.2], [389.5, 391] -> -0.24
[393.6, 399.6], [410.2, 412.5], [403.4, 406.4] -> -0.34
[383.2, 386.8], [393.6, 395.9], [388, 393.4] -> 0.10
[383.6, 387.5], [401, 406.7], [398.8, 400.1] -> -0.01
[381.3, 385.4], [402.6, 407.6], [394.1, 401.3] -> 0.24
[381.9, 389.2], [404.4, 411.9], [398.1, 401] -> -0.18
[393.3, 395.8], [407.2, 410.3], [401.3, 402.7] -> -0.15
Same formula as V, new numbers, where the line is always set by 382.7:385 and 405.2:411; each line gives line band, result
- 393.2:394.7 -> 0.14 mag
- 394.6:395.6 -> -0.13 mag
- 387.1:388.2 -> -0.14 mag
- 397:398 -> 0.22 mag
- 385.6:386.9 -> -0.19 mag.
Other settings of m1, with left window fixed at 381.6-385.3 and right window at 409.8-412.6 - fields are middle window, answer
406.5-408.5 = -0.11 mag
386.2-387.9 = -0.12 mag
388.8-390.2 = 0.08 mag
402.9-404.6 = -0.13 mag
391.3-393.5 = -0.01 mag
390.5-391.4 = -0.11 mag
